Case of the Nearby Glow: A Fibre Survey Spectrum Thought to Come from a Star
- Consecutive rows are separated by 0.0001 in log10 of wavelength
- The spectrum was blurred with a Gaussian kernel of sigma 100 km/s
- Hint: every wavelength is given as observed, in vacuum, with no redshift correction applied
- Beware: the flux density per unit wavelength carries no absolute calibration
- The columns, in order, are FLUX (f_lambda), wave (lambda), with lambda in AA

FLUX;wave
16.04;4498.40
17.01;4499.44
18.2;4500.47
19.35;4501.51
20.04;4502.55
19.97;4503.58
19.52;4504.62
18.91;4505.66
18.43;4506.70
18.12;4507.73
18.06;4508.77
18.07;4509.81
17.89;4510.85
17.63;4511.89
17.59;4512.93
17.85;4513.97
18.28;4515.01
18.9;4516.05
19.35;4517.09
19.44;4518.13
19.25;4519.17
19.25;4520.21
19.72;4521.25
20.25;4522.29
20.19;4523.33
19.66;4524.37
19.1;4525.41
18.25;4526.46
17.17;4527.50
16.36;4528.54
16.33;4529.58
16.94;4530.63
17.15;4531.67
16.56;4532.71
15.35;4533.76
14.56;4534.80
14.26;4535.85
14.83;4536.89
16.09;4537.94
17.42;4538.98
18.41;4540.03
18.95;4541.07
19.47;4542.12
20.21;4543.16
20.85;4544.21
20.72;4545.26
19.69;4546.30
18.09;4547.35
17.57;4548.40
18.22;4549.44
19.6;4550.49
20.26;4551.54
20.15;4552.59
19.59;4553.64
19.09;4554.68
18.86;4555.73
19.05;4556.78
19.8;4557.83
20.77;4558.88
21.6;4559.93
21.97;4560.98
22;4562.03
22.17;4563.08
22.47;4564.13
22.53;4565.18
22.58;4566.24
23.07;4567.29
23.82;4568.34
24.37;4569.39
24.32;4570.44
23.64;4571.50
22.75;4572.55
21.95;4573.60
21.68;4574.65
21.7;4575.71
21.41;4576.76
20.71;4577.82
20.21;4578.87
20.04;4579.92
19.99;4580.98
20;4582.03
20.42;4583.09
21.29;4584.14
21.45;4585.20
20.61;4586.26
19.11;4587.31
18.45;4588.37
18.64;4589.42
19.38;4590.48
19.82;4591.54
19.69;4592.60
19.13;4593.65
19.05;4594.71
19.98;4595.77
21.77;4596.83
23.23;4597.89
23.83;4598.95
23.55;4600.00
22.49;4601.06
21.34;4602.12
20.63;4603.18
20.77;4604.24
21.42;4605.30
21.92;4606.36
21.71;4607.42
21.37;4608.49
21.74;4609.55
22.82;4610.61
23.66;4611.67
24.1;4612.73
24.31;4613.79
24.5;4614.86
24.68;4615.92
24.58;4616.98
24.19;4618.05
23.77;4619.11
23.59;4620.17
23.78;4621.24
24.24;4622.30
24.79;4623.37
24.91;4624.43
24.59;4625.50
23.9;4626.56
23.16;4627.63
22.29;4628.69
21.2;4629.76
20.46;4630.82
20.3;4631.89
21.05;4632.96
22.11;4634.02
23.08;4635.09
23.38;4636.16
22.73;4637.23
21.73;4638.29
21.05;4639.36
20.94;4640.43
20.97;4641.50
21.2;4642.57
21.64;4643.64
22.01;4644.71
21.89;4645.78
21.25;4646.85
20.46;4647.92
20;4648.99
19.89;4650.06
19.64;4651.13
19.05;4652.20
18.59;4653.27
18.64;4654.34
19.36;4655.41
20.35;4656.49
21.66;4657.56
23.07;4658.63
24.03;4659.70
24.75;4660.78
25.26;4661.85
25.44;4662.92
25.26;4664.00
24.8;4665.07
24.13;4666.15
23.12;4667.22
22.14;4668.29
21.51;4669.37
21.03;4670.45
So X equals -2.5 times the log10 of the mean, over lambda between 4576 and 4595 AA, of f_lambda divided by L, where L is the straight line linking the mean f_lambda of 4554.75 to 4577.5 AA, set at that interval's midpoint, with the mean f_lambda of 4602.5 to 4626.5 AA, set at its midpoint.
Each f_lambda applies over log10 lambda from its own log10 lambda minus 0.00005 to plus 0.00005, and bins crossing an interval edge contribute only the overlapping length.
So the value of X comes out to 0.13 mag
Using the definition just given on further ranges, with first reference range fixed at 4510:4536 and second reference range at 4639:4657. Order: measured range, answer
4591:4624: -0.15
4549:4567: -0.11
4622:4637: -0.14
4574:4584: -0.09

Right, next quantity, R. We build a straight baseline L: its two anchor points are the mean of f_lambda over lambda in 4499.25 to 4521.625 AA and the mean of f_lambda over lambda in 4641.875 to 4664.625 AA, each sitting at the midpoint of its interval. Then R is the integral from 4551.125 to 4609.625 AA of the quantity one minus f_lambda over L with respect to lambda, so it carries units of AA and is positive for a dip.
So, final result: -3.1 AA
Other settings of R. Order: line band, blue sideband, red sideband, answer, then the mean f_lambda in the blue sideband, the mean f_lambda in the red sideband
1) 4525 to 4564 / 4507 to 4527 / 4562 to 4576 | 4.3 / 18.8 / 22.8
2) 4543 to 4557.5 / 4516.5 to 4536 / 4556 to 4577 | 0.7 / 17.9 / 22.2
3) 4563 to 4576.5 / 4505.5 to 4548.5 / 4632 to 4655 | -2.6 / 18.1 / 21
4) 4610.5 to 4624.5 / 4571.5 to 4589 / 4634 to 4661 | -2.1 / 20.8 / 21.2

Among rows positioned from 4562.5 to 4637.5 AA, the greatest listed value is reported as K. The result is 24.91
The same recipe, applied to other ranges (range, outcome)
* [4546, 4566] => 22.53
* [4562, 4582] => 24.37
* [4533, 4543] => 19.47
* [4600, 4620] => 24.68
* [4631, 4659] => 23.38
